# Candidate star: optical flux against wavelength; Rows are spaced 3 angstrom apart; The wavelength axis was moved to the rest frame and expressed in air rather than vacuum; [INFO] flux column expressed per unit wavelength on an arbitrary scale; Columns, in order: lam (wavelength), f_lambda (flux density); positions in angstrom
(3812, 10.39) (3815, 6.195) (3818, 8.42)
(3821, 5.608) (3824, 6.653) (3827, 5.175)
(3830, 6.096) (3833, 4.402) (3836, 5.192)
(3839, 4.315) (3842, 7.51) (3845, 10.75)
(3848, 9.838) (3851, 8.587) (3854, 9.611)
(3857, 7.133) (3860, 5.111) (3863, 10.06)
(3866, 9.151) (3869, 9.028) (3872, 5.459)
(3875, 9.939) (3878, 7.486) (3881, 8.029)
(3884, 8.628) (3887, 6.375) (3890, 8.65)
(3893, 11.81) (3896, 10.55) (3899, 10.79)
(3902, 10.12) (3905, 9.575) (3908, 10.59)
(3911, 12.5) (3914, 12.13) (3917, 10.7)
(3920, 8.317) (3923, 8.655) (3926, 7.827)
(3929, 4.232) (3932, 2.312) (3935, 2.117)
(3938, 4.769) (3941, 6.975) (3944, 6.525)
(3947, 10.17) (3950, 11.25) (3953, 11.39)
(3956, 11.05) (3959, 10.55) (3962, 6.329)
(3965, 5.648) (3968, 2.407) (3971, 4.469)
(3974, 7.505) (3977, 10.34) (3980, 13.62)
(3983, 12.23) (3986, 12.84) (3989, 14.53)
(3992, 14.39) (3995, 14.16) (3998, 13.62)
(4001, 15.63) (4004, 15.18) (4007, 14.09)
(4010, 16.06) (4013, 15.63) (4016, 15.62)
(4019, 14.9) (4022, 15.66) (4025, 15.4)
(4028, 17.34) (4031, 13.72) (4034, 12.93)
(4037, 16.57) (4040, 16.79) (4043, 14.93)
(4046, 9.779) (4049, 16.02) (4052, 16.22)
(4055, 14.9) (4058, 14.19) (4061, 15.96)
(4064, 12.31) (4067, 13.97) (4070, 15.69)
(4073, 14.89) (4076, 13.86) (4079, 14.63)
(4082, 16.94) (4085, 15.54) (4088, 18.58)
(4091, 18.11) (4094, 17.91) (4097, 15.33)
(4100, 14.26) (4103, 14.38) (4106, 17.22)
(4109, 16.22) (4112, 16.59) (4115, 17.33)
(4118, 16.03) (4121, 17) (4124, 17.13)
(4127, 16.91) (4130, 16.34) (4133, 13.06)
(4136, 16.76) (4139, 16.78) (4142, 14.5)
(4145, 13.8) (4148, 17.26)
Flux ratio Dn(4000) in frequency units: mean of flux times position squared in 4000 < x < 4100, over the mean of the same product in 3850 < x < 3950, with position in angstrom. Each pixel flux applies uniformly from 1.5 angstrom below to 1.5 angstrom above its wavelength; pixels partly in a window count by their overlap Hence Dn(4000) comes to 1.98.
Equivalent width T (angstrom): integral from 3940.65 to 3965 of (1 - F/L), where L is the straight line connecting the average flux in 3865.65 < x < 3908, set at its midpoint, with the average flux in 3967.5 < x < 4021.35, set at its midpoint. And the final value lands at 4.7 angstrom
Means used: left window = 9.02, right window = 12.9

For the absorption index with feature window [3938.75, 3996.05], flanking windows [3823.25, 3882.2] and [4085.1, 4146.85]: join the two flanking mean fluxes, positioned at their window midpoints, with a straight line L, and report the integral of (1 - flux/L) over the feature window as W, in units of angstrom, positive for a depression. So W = 8.30 angstrom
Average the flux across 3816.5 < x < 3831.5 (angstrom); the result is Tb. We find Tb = 6.39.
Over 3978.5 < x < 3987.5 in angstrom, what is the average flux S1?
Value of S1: 12.9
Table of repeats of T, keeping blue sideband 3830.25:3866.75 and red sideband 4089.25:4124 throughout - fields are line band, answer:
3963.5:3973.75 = 6.2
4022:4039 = -1.8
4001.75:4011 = -1.5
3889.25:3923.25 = -3.4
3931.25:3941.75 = 6.6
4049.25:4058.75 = -0.4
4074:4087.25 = 0.1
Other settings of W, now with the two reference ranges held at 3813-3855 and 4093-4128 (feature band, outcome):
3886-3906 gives -1.4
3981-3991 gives -0.9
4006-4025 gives -3.2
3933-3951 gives 6.7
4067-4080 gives 0.3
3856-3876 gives 0.4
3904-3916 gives -2.1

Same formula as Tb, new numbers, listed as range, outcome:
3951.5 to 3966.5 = 8.99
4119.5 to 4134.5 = 16.1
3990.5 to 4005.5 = 14.6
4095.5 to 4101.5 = 14.8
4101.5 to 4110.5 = 15.9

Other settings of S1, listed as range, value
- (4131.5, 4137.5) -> 14.9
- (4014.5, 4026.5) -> 15.4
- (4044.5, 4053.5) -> 14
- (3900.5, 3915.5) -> 11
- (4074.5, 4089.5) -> 15.9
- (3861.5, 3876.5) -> 8.73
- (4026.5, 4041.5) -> 15.5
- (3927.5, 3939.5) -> 3.36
